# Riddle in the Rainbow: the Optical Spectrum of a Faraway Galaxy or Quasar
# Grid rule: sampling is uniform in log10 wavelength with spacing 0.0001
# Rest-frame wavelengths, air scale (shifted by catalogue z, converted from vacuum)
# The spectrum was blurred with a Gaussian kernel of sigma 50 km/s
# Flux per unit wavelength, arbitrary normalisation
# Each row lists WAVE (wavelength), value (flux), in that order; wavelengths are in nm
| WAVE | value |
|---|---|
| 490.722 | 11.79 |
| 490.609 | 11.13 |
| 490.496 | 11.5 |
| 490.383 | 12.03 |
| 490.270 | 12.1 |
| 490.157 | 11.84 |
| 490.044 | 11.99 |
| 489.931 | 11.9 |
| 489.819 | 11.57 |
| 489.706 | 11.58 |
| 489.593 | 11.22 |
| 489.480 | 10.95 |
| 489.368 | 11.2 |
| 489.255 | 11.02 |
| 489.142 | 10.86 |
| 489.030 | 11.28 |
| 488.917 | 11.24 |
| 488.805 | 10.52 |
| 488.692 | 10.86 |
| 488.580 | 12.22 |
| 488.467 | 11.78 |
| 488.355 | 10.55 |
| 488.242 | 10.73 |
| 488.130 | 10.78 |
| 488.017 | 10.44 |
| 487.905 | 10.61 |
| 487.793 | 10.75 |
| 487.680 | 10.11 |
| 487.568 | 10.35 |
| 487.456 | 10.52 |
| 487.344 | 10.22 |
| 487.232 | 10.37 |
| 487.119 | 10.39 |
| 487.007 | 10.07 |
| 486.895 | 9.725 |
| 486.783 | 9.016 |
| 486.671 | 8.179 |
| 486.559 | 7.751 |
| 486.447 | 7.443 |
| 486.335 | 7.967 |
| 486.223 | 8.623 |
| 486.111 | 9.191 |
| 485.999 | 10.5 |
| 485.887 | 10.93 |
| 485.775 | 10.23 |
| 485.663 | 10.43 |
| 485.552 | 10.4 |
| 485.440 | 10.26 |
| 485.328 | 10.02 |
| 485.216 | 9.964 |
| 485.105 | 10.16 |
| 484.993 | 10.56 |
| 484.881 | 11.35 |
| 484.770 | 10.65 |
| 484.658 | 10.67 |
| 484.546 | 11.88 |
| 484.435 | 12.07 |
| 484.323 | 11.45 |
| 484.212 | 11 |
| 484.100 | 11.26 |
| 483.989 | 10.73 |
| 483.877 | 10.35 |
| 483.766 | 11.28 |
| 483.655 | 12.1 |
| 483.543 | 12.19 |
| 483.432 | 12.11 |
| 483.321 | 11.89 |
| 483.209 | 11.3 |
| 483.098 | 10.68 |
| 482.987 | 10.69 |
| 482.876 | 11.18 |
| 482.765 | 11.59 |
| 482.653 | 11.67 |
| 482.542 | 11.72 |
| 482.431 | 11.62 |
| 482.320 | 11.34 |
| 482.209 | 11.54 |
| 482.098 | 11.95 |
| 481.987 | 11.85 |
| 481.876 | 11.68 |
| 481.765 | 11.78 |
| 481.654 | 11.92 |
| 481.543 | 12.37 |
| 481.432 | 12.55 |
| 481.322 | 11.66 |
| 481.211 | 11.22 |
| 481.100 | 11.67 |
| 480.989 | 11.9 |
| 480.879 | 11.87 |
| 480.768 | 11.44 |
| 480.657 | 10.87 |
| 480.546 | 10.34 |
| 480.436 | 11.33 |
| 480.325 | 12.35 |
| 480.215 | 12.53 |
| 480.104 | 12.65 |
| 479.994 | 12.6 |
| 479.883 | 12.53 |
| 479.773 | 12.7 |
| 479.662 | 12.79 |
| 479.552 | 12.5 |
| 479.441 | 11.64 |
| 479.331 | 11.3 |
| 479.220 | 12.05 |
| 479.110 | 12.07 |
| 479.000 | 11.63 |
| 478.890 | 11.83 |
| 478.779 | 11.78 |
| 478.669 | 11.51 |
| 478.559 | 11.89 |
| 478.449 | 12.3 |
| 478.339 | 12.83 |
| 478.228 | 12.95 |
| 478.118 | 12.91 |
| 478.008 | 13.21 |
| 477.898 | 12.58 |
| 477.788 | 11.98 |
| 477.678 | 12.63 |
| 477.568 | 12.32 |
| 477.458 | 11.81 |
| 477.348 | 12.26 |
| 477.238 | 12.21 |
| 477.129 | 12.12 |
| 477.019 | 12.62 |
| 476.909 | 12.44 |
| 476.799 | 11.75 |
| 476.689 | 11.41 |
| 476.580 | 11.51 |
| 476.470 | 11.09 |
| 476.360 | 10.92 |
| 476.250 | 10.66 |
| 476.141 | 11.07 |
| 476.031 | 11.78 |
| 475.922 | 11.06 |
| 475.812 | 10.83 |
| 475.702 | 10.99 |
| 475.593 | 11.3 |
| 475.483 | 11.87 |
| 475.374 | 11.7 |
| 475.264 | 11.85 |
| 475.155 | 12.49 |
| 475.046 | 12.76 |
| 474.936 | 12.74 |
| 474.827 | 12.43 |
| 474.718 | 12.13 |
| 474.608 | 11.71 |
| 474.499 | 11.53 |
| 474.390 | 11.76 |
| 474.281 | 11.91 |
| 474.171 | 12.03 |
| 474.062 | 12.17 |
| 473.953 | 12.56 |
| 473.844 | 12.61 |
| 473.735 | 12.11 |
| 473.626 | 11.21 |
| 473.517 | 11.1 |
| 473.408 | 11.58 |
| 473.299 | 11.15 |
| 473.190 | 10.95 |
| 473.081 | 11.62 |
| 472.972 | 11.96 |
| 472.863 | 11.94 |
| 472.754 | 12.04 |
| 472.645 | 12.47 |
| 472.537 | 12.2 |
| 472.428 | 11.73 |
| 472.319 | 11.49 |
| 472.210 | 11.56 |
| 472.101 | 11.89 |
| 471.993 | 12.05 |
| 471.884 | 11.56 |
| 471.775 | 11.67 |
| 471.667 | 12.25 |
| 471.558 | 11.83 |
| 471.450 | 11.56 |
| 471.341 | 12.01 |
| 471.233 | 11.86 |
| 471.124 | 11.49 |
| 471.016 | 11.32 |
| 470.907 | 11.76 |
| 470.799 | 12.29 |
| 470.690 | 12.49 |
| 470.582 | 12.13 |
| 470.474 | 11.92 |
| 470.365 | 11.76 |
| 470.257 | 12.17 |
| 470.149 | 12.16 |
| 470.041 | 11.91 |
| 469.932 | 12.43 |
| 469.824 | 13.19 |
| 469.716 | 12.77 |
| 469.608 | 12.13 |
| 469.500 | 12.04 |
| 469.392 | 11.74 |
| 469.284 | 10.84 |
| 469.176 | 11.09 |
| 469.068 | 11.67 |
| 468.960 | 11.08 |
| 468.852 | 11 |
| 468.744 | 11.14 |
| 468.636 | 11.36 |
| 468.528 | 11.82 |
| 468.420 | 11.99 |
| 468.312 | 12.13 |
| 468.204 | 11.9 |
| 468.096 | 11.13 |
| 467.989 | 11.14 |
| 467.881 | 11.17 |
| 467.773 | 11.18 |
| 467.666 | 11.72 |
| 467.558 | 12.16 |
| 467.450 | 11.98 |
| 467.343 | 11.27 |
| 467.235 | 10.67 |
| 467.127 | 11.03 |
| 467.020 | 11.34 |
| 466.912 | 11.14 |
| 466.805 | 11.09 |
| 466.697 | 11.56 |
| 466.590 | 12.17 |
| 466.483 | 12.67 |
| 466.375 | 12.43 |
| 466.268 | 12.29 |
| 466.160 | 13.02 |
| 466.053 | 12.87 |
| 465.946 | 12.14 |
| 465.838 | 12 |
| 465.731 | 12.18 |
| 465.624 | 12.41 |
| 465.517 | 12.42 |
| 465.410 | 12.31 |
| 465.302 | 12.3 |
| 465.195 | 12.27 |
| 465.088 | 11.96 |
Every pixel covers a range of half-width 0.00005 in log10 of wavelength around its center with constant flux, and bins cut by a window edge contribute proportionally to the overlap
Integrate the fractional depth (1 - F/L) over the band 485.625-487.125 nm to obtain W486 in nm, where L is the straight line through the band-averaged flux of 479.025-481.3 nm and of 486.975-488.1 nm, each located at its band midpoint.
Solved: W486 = 0.193 nm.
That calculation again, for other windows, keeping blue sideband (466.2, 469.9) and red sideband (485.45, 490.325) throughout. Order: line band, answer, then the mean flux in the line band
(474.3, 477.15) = -0.130 nm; 11.7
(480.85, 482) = -0.106 nm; 11.9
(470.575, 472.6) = -0.071 nm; 11.8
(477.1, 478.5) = -0.177 nm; 12.5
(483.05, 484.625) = -0.107 nm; 11.4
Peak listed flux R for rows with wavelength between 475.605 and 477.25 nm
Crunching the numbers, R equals 12.62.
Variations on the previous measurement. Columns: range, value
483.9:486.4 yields 12.07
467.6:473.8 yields 13.19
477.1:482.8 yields 13.21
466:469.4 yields 13.02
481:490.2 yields 12.55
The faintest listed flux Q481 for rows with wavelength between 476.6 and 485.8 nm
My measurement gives 9.964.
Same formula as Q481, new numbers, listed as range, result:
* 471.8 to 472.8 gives 11.49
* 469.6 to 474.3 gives 10.95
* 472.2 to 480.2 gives 10.66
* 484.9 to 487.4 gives 7.443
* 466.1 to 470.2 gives 10.67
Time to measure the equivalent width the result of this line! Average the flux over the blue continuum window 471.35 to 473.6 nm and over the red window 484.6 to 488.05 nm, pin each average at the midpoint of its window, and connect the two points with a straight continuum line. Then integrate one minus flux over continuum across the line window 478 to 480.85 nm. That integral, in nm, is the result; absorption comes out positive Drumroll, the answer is -0.33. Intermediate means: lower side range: 11.7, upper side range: 9.93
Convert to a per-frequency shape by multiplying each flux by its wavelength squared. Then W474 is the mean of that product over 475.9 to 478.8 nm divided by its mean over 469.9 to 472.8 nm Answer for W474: 1.03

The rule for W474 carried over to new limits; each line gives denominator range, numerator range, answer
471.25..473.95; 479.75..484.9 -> 1.03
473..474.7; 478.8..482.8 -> 1.04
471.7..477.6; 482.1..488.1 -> 0.94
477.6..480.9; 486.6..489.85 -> 0.91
